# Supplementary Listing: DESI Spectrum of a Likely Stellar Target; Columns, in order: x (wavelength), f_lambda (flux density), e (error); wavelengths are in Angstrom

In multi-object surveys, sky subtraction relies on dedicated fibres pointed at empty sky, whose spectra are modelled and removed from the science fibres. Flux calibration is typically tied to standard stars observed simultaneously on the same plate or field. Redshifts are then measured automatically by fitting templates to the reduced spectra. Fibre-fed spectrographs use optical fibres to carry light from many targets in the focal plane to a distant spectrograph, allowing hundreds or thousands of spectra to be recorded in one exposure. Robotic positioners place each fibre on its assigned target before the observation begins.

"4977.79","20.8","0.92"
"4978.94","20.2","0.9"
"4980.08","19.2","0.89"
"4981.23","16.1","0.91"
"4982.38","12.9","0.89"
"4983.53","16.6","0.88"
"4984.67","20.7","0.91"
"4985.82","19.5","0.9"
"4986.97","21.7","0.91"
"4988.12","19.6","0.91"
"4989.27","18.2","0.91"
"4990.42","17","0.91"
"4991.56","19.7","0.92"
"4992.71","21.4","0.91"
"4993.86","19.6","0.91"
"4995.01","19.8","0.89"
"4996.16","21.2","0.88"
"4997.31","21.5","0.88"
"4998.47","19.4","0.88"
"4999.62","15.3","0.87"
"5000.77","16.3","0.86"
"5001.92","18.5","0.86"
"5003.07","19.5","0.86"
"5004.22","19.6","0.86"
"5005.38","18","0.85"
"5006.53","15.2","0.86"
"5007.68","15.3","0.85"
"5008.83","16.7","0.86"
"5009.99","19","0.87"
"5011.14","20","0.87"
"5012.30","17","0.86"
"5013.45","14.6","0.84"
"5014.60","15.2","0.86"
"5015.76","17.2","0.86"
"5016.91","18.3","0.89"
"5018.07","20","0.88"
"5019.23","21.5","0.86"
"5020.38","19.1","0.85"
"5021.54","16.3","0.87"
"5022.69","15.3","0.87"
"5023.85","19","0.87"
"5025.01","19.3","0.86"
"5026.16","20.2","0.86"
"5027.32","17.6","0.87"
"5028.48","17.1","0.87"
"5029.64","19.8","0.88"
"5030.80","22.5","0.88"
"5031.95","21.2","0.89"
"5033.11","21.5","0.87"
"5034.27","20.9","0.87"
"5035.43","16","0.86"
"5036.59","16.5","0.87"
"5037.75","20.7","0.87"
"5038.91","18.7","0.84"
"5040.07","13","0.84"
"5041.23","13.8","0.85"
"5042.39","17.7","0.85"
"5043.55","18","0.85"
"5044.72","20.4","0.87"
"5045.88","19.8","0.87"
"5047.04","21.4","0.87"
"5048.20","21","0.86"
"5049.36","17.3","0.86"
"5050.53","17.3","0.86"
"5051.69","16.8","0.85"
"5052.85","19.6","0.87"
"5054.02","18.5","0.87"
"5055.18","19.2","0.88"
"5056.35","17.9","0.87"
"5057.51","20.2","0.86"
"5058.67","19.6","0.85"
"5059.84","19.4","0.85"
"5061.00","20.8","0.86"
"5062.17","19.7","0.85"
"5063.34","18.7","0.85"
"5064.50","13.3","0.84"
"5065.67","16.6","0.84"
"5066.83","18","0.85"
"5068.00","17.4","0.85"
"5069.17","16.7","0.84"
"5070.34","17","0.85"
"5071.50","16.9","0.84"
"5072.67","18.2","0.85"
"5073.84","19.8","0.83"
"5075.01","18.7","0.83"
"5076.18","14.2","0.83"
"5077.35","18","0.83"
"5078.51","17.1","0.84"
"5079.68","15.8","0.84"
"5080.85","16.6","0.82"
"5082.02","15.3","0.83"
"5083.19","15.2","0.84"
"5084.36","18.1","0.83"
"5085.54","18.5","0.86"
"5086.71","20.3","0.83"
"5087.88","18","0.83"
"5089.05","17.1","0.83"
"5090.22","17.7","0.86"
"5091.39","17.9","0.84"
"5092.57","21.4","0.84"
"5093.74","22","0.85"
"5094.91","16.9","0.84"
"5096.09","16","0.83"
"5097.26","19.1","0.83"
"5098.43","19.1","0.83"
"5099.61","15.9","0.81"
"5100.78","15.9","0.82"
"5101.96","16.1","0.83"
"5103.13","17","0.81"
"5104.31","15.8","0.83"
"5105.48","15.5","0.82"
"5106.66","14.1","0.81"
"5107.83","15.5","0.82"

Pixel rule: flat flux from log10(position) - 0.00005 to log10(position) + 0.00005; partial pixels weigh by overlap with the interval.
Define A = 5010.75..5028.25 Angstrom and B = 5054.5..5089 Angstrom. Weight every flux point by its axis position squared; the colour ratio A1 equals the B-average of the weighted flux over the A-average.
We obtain 1.01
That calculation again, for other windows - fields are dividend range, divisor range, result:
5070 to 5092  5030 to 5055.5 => 0.94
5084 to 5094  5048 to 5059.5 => 1.03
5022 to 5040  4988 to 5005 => 1.00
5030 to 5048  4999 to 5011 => 1.10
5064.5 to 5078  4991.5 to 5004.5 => 0.92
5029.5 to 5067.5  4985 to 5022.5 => 1.03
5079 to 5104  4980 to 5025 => 1.00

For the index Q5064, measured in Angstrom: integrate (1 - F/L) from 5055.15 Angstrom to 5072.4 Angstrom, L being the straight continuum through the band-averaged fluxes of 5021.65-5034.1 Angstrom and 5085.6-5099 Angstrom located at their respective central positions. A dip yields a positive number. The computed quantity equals 0.8 Angstrom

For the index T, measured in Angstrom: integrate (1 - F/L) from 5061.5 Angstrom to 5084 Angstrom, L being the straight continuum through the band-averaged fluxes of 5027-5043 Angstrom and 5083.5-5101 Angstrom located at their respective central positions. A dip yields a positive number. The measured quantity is 1.6 Angstrom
